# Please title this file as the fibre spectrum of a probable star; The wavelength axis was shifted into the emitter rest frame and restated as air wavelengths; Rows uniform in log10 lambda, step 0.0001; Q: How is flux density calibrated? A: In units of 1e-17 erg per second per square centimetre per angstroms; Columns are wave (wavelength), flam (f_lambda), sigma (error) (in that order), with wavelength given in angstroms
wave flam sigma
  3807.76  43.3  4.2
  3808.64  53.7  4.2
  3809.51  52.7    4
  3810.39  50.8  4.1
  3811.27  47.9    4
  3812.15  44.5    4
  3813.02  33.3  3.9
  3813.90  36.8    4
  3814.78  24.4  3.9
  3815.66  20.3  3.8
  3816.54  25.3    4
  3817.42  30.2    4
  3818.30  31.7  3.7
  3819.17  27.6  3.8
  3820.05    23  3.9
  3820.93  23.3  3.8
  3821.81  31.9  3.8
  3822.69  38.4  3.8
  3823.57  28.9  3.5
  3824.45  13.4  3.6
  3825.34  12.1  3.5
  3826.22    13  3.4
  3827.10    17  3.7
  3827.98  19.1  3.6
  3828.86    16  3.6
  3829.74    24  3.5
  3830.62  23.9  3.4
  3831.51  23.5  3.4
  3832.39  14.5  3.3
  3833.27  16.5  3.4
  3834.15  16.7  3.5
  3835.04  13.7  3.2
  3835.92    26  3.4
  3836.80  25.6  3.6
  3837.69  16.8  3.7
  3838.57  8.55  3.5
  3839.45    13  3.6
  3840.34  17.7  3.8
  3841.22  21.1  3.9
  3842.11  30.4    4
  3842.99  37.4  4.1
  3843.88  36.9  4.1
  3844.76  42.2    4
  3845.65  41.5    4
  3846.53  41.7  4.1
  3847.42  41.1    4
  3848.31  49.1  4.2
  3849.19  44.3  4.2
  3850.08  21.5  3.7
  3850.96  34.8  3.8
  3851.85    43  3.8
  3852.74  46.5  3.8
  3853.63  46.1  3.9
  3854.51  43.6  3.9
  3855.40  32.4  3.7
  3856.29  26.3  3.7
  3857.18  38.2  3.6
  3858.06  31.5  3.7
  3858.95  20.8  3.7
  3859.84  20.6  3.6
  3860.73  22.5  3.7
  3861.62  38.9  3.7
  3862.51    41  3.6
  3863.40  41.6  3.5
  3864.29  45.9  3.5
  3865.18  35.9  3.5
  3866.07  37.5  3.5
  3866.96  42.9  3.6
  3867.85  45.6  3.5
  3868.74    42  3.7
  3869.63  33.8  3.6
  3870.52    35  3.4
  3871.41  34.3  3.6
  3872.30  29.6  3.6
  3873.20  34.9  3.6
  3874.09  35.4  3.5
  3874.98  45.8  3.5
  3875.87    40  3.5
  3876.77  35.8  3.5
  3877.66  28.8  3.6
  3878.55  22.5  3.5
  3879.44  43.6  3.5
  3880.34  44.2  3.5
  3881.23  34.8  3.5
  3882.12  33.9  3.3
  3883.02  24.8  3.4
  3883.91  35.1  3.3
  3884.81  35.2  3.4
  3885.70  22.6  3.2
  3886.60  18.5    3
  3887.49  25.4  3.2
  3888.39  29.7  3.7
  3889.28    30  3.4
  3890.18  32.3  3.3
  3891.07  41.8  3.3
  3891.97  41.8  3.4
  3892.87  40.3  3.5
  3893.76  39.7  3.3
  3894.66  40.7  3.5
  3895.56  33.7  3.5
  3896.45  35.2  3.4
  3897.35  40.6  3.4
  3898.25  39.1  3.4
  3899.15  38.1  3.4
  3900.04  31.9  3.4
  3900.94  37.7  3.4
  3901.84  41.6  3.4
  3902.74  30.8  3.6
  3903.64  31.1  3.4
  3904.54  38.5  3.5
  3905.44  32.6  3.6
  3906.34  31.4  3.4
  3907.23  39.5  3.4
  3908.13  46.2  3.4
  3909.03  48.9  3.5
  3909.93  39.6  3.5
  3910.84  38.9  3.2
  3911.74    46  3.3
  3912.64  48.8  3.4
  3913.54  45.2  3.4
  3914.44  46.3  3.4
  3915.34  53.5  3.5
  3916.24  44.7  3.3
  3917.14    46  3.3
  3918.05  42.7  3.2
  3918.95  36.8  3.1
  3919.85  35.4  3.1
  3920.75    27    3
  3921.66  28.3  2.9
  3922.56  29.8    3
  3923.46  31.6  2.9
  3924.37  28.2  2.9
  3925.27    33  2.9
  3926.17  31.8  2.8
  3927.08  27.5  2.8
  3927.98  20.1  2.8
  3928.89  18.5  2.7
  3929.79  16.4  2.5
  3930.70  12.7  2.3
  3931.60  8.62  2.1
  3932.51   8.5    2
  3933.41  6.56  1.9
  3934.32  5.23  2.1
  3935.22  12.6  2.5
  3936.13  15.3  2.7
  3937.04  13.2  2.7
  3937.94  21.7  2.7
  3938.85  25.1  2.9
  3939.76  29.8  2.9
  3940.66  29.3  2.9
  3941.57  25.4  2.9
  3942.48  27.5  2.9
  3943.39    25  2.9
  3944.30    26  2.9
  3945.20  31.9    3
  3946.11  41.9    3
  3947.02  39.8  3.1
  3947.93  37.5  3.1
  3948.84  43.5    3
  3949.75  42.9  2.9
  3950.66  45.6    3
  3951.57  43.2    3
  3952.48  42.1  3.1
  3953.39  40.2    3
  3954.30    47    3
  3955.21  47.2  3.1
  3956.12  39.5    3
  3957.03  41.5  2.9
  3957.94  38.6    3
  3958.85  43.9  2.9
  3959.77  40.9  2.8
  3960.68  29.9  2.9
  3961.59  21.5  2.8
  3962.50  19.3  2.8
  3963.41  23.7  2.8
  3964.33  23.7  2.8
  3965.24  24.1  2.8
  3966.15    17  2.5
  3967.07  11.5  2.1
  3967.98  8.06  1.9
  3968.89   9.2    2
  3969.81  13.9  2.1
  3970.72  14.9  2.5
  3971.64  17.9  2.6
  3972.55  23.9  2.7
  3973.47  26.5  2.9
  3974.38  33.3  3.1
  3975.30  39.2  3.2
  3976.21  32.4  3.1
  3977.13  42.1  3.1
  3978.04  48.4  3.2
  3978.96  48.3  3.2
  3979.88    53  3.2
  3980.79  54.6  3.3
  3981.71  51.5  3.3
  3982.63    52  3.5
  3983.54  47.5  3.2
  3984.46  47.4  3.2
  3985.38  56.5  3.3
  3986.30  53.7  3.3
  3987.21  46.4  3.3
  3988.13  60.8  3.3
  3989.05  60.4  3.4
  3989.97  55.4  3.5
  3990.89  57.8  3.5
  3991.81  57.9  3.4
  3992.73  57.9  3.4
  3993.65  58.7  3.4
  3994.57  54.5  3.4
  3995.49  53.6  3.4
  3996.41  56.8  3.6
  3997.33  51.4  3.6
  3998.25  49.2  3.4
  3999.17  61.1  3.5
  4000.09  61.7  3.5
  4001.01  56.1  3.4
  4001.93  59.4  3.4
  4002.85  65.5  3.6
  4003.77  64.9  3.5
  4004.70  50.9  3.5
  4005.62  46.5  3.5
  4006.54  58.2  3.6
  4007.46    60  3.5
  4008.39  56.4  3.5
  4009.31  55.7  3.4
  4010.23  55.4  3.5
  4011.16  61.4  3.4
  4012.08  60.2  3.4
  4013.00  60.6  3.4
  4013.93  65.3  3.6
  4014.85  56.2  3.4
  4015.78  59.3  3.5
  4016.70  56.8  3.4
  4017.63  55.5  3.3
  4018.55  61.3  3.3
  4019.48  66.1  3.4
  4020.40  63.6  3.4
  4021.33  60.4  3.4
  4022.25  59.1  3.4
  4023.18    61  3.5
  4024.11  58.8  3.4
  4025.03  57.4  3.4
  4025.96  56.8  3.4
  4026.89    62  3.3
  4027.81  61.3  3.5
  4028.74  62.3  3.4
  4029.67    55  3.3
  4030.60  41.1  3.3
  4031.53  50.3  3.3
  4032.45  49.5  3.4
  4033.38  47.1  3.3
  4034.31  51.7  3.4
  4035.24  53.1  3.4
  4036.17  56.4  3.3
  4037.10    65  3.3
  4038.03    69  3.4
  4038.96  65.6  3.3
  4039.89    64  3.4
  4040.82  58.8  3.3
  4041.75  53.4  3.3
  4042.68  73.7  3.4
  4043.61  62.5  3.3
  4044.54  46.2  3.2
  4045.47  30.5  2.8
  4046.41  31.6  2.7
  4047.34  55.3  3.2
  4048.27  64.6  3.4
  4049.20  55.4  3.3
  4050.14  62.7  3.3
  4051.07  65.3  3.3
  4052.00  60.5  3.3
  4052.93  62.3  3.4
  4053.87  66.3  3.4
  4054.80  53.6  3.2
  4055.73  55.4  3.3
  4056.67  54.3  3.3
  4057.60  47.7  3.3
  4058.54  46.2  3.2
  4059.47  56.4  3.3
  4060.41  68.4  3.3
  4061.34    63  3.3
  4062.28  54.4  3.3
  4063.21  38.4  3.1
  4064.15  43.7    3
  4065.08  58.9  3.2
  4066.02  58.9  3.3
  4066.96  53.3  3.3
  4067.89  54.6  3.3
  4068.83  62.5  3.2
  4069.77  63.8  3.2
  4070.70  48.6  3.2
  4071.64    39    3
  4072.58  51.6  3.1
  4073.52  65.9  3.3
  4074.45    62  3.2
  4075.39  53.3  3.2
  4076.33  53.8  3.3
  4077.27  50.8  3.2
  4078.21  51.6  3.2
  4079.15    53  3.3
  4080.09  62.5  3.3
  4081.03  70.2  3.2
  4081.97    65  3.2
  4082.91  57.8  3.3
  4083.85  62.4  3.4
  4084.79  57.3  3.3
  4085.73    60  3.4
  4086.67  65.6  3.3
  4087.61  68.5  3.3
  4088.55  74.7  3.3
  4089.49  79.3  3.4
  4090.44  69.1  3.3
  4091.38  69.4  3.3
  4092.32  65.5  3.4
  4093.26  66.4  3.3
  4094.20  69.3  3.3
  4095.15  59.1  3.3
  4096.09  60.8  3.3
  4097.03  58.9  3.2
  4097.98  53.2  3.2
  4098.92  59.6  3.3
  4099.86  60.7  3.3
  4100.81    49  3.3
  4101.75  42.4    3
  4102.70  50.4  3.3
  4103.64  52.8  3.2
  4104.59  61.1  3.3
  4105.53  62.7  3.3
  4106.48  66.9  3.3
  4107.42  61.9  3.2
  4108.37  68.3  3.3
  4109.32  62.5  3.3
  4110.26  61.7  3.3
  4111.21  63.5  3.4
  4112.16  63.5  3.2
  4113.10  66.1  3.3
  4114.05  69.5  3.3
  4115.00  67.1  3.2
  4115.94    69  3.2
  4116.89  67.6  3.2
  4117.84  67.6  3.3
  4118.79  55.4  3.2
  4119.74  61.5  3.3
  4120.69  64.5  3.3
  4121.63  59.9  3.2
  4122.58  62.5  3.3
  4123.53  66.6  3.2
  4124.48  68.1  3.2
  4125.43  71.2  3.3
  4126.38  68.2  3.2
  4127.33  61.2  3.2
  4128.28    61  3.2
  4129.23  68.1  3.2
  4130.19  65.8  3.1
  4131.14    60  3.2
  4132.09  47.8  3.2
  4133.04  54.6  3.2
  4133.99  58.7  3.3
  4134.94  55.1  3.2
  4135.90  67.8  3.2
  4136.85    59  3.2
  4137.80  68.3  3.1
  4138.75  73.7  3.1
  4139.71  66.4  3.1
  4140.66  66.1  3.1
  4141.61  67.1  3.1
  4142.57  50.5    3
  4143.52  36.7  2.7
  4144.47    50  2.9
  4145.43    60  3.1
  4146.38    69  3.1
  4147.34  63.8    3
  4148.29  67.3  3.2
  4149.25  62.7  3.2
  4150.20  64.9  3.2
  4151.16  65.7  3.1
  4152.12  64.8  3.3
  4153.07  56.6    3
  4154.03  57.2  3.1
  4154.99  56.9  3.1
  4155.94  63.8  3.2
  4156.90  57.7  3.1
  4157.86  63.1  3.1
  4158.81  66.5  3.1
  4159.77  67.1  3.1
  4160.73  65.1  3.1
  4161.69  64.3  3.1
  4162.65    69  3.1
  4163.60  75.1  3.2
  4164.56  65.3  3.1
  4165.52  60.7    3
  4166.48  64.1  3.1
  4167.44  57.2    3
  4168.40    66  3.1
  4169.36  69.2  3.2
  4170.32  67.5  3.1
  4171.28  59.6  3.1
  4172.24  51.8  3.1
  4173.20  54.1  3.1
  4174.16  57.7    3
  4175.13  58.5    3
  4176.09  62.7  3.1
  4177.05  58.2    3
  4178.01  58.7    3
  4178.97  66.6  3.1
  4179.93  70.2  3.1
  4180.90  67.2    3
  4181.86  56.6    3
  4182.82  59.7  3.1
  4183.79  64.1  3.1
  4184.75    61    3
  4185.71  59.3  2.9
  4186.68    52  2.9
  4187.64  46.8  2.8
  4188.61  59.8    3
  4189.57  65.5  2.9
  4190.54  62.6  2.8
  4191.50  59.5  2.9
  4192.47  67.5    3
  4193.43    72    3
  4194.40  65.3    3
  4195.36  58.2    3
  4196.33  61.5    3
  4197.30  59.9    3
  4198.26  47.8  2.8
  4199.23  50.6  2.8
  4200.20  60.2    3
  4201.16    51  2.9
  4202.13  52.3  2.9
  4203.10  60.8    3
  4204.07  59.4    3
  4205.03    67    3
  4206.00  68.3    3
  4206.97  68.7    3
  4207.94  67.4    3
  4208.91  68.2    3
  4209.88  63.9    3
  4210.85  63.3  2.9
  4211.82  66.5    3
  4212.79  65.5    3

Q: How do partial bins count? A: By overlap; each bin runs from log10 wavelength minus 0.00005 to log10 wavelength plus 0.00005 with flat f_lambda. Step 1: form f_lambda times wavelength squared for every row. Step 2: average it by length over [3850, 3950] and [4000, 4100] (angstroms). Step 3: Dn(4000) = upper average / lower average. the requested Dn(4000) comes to 1.89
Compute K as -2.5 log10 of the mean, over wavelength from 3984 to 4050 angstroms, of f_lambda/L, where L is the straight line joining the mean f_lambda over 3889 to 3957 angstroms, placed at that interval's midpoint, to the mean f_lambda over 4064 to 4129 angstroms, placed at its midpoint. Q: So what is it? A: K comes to -0.176 mag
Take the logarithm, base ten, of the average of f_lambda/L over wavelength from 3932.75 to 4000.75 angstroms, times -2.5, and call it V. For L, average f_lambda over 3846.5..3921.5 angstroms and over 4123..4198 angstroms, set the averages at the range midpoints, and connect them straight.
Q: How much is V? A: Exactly 0.202 mag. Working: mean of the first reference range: 37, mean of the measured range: 37.3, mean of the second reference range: 62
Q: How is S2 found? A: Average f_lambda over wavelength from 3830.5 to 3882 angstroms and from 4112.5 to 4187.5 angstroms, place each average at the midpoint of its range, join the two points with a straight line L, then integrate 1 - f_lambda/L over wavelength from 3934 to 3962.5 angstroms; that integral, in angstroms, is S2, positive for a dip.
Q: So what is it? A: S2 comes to 6.5 angstroms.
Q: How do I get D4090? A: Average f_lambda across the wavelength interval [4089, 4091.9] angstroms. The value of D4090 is 72.4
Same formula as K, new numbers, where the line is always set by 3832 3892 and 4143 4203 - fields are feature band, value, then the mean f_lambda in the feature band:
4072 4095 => -0.18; 62.5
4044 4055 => -0.10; 54.6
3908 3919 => -0.21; 45.1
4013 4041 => -0.22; 58.4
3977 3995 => -0.21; 53.4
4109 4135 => -0.13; 63.3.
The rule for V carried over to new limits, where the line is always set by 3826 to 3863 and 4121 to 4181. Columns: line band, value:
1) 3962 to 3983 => 0.40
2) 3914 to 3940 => 0.39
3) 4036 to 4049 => -0.13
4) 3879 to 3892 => 0.02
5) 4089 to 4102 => -0.11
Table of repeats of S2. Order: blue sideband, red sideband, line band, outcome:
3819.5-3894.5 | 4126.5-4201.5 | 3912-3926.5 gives -0.4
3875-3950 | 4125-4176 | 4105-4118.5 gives -1.9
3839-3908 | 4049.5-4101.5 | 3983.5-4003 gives -2.6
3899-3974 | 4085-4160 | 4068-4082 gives -0.6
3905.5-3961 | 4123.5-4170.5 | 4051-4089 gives -4.0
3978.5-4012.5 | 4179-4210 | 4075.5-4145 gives -3.5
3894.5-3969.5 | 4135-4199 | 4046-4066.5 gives -3.5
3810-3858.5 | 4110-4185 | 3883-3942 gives 8.7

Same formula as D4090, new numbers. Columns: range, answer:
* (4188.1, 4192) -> 61.7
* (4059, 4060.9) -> 62.5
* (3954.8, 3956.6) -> 43.3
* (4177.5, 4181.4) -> 65.6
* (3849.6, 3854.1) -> 38.5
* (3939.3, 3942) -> 28.2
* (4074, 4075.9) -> 57.4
